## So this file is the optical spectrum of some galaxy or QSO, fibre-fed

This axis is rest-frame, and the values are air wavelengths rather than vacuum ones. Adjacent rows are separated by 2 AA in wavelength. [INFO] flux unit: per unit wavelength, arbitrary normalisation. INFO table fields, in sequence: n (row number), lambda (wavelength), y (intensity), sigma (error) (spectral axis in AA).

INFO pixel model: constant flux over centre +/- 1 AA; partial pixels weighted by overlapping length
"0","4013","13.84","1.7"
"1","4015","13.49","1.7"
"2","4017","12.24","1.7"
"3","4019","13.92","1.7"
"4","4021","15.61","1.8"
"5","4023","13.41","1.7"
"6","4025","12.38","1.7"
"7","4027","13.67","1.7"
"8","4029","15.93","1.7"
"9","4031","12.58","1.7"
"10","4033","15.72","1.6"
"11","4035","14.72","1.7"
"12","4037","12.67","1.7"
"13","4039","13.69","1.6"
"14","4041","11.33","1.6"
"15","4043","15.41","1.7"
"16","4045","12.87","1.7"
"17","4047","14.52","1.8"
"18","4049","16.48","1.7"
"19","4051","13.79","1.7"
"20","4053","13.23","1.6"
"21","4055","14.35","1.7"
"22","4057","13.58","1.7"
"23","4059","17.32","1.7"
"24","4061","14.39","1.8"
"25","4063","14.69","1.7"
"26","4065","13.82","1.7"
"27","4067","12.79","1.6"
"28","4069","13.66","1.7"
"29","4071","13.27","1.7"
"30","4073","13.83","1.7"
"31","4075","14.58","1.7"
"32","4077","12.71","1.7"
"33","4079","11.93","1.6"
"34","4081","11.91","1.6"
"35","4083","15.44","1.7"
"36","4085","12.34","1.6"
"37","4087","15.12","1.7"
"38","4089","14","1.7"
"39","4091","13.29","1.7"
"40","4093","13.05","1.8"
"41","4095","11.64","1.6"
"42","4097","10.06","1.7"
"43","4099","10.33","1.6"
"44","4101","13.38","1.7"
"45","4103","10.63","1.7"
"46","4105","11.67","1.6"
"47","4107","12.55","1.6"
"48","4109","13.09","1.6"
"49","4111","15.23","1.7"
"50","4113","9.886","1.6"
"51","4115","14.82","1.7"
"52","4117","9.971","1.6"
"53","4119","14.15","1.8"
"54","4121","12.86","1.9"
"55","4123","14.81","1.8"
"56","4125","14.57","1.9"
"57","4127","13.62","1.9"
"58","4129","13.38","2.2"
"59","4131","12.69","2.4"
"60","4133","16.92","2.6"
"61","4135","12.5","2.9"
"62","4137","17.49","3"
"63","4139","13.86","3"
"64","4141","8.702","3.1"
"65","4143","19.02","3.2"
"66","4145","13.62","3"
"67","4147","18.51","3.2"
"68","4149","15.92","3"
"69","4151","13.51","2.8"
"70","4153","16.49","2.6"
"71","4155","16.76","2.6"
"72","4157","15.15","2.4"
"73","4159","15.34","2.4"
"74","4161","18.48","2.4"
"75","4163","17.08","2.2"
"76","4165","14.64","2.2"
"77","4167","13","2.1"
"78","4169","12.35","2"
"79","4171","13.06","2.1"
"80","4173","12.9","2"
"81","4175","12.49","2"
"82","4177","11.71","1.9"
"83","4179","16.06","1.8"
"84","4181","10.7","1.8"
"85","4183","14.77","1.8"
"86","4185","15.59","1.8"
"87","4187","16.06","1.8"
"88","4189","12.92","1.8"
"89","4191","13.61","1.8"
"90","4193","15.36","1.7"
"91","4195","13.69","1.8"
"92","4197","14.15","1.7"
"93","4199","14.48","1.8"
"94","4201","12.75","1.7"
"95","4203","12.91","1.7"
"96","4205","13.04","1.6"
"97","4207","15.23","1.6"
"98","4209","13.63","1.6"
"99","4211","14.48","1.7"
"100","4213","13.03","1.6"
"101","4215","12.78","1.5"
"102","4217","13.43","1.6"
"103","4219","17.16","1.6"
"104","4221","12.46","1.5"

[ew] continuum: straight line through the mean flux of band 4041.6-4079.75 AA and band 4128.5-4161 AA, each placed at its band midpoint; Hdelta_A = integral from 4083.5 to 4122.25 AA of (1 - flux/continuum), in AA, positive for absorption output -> 5.3 AA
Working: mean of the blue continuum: 14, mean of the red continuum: 15.1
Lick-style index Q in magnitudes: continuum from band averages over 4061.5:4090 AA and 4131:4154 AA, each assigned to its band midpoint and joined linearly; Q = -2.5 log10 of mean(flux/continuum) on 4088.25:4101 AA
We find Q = 0.16 mag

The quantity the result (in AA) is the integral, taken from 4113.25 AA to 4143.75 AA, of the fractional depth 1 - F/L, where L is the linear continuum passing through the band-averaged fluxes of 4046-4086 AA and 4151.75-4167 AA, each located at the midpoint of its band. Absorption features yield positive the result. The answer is 3.0 AA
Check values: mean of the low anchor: 13.9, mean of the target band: 13.8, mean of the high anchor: 16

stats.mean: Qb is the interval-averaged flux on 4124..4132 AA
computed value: 13.6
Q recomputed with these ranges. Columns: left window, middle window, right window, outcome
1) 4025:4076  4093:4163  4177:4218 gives 0.01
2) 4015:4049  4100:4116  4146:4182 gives 0.13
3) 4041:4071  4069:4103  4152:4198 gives 0.11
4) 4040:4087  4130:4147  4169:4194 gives -0.06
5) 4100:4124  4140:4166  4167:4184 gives -0.21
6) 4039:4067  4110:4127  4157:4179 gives 0.07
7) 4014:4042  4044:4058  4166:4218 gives -0.04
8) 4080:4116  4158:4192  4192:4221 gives -0.05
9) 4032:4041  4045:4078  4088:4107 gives -0.08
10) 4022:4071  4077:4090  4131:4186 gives 0.07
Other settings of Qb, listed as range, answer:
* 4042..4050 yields 14.8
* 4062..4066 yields 14.3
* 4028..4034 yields 14.7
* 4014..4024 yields 13.7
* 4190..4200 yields 14.3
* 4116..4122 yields 12.3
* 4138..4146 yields 13.8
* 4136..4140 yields 15.7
